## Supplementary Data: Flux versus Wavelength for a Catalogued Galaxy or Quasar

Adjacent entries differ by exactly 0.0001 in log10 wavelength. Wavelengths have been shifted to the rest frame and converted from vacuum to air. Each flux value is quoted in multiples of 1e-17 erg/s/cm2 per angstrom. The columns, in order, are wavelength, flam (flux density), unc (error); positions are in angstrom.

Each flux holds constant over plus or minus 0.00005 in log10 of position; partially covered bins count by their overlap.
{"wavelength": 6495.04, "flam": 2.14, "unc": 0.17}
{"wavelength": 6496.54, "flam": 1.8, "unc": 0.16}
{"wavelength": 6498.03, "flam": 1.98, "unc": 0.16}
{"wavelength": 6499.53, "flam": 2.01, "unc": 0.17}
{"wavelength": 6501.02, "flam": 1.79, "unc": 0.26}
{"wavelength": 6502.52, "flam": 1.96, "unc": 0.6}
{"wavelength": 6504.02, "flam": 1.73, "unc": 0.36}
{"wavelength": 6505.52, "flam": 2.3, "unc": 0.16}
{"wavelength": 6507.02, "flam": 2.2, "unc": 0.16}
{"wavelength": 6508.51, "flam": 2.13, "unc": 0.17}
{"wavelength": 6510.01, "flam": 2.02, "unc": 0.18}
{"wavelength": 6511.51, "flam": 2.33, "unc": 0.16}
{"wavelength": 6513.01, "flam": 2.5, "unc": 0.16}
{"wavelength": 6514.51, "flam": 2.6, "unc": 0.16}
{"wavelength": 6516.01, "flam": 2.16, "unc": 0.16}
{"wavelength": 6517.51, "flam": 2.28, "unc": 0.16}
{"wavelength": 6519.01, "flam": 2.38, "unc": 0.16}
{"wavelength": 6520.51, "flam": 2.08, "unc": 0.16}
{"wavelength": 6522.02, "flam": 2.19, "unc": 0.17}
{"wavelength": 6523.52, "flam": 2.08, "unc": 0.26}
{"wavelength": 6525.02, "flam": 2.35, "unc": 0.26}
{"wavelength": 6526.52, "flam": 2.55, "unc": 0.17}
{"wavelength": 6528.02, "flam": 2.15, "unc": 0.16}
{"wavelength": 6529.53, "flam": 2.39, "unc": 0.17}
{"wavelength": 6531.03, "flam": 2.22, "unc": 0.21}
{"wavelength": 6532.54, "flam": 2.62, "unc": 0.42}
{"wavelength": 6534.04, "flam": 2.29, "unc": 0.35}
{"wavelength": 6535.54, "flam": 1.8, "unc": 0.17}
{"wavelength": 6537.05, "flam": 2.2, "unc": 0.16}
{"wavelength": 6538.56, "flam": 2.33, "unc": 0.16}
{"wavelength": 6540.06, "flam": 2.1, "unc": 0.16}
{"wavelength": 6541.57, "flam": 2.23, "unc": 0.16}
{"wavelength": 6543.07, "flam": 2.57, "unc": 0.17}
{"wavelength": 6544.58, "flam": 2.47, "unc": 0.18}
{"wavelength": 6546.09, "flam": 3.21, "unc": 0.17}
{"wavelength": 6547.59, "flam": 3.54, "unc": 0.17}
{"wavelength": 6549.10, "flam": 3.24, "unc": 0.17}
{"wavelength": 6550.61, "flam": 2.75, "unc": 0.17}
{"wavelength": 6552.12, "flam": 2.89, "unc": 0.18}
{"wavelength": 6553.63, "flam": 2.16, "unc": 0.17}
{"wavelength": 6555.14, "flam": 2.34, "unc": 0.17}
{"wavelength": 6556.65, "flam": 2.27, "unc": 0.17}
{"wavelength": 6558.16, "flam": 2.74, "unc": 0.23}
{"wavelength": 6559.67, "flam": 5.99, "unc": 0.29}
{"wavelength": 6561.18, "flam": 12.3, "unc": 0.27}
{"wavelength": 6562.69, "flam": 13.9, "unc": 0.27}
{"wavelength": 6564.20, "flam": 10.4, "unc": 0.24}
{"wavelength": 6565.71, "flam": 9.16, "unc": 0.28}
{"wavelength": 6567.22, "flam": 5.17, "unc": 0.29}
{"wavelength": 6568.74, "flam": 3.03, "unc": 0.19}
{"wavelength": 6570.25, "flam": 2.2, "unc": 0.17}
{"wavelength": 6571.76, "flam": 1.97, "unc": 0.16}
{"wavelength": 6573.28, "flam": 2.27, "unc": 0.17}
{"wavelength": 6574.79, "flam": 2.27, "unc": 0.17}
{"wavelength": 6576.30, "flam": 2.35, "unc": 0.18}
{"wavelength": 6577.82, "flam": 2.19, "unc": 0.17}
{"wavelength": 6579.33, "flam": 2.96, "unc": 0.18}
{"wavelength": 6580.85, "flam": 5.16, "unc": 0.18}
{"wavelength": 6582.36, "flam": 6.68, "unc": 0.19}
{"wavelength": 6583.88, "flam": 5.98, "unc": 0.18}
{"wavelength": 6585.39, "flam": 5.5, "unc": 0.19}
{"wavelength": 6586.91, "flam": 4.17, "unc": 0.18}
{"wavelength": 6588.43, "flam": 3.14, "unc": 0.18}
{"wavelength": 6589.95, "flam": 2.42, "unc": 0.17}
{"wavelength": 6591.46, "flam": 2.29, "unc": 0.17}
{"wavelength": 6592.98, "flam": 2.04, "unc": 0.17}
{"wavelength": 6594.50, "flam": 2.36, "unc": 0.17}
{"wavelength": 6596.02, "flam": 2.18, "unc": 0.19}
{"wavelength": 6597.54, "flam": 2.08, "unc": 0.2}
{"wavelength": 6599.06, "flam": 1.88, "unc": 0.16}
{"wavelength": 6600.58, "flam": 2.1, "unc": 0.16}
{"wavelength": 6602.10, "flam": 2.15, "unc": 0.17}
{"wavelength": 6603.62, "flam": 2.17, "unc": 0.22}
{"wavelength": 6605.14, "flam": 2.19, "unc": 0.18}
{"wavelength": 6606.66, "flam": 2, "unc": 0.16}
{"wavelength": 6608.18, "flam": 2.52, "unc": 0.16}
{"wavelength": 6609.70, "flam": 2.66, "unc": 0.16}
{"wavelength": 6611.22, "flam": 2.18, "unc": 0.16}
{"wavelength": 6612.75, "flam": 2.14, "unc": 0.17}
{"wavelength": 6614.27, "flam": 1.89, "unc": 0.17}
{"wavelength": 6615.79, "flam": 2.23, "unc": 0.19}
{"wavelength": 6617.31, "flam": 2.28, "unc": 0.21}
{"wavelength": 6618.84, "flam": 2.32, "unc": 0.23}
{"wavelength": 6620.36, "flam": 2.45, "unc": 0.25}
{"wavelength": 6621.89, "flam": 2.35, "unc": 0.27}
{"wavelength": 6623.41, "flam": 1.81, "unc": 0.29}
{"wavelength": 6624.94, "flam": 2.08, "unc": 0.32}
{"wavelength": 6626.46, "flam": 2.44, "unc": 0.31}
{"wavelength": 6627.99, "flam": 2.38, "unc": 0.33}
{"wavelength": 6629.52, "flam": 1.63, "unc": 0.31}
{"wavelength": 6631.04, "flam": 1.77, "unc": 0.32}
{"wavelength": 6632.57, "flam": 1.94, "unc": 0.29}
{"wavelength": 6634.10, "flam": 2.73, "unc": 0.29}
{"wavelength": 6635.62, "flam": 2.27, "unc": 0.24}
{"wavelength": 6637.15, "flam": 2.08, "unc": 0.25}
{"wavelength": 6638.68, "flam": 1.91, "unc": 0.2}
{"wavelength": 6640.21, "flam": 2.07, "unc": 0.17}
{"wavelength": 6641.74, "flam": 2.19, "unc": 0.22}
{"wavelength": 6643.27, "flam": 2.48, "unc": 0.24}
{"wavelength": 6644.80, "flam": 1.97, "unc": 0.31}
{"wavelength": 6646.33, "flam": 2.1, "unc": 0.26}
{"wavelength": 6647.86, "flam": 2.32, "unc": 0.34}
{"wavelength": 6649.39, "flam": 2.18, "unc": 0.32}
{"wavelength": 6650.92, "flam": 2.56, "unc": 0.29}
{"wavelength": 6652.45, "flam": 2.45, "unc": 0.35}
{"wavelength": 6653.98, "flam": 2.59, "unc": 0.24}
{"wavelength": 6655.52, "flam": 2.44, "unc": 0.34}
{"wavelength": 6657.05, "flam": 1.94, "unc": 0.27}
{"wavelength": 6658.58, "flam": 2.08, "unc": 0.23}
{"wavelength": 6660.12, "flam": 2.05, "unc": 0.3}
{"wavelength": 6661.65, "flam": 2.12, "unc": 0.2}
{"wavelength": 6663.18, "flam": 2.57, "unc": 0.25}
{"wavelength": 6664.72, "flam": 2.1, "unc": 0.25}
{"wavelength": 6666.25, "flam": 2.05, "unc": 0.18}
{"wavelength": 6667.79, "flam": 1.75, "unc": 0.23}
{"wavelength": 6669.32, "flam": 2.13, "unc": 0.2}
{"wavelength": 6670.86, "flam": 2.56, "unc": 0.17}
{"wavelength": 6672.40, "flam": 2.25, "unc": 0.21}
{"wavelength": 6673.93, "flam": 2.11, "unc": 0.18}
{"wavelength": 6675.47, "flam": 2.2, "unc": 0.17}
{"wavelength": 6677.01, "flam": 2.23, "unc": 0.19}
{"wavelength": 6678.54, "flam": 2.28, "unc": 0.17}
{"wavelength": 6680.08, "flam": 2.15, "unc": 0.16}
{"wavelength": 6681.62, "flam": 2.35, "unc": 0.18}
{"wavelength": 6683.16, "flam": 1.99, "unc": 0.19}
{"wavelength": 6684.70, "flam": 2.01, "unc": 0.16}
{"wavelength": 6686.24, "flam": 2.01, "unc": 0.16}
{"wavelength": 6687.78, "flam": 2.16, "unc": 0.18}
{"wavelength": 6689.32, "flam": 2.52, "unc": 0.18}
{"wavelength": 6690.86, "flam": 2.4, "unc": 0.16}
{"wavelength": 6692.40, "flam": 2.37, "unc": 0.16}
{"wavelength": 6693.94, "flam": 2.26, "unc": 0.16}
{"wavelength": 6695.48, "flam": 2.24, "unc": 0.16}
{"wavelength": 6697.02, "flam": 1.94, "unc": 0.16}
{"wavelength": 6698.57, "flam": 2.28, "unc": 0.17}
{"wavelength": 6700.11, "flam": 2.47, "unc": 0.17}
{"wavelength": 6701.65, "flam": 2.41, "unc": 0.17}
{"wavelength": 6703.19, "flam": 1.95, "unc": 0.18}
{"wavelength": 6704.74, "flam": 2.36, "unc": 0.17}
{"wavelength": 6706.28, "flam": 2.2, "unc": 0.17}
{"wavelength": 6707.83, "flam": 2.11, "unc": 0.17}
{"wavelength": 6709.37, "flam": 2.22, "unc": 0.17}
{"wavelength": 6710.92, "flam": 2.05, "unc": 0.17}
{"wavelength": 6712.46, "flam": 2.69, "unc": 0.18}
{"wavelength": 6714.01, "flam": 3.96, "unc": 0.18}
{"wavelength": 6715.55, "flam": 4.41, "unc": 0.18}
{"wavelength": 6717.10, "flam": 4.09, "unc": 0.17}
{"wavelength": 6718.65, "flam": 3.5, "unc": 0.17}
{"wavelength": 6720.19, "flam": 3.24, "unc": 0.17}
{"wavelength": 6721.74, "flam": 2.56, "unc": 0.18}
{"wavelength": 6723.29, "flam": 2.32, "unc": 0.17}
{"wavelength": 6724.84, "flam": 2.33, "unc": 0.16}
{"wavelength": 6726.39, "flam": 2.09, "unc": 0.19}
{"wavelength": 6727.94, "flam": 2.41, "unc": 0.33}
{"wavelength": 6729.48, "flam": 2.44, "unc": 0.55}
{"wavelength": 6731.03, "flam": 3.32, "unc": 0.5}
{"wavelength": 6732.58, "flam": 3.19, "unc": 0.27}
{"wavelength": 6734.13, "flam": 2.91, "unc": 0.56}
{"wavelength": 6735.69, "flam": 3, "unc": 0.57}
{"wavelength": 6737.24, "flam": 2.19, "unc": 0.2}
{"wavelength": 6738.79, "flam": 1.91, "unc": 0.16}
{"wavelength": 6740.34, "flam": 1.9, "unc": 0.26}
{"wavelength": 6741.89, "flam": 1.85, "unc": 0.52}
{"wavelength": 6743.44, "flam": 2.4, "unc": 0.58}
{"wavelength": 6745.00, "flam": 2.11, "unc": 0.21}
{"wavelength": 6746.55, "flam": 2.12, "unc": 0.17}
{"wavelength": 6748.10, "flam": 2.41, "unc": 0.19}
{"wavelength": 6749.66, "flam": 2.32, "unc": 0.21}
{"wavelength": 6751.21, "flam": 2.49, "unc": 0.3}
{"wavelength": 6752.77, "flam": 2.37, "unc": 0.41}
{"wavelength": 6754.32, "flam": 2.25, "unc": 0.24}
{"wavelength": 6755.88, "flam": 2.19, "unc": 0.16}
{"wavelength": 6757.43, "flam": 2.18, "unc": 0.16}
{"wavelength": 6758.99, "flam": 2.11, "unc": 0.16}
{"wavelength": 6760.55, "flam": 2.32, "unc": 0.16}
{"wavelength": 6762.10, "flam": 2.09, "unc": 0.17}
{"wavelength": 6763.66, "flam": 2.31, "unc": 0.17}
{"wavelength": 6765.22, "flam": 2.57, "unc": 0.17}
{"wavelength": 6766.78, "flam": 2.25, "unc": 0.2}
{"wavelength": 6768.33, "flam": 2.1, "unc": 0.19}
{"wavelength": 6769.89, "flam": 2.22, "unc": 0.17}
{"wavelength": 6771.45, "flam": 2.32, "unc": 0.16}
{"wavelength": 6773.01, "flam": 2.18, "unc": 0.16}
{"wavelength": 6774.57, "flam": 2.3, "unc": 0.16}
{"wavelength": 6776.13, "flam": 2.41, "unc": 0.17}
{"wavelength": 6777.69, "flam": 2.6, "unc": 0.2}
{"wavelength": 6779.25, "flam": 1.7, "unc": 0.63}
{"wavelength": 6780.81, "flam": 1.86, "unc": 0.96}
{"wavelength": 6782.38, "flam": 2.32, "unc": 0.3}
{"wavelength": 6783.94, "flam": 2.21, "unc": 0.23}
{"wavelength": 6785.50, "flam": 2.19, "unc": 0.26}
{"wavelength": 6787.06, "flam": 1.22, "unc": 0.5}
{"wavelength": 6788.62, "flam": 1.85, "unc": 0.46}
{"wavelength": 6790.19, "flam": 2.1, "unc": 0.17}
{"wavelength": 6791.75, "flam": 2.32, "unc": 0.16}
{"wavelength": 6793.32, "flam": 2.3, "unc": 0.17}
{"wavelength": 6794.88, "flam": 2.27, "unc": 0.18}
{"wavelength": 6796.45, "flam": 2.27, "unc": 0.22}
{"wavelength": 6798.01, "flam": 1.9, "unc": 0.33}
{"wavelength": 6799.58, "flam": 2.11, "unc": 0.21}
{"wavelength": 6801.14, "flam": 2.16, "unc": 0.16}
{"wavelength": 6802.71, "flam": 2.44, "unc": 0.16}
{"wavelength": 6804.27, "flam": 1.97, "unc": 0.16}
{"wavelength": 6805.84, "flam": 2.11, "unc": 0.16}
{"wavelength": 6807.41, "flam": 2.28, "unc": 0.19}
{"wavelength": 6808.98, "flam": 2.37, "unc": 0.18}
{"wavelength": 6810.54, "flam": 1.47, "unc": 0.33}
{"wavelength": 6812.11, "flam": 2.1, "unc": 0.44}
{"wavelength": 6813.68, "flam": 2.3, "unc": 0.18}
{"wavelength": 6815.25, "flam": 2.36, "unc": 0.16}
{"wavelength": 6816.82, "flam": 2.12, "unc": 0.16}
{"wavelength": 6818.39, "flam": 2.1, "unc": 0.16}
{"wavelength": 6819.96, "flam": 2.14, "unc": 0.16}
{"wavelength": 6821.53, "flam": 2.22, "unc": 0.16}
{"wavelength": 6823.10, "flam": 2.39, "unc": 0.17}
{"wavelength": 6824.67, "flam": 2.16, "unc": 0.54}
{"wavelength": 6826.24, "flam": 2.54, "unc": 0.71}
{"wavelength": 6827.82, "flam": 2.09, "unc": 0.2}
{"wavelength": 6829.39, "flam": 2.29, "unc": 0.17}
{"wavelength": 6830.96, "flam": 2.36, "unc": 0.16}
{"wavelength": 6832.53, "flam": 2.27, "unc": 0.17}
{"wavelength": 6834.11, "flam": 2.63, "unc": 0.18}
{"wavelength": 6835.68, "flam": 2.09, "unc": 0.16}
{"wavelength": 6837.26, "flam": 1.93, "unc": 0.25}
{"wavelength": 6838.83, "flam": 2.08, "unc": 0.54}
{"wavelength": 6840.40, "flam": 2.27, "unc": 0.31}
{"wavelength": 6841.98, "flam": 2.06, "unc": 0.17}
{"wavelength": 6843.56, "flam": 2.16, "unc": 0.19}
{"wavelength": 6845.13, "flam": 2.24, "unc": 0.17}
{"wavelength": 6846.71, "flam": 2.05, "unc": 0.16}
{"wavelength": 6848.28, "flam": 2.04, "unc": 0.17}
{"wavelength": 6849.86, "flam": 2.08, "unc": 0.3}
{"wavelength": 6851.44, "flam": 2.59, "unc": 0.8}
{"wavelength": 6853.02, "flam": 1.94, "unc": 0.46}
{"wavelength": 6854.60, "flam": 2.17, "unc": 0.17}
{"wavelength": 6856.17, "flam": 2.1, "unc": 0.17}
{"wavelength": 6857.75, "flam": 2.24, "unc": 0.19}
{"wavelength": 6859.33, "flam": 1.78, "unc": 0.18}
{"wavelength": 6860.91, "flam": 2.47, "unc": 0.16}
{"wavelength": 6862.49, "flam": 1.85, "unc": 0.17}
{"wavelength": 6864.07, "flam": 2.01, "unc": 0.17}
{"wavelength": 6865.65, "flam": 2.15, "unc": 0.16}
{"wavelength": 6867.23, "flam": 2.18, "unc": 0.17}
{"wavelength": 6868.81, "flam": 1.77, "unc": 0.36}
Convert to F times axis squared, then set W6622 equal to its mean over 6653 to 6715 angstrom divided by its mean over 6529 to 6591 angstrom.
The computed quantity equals 0.6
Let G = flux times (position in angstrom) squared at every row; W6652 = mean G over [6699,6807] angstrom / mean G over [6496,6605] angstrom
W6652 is 0.8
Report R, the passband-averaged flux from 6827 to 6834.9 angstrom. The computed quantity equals 2.33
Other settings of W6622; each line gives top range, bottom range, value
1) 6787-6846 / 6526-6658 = 0.78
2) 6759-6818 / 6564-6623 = 0.74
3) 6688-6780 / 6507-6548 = 1.11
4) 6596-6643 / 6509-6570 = 0.64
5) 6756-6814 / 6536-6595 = 0.58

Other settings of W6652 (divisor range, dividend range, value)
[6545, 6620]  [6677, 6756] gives 0.72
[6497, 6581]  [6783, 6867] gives 0.74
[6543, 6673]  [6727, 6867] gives 0.79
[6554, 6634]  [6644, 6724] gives 0.73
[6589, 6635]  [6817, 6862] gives 1.07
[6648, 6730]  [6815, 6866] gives 0.95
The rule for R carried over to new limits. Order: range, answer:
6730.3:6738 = 2.92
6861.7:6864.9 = 1.93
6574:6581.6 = 2.98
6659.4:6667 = 2.18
